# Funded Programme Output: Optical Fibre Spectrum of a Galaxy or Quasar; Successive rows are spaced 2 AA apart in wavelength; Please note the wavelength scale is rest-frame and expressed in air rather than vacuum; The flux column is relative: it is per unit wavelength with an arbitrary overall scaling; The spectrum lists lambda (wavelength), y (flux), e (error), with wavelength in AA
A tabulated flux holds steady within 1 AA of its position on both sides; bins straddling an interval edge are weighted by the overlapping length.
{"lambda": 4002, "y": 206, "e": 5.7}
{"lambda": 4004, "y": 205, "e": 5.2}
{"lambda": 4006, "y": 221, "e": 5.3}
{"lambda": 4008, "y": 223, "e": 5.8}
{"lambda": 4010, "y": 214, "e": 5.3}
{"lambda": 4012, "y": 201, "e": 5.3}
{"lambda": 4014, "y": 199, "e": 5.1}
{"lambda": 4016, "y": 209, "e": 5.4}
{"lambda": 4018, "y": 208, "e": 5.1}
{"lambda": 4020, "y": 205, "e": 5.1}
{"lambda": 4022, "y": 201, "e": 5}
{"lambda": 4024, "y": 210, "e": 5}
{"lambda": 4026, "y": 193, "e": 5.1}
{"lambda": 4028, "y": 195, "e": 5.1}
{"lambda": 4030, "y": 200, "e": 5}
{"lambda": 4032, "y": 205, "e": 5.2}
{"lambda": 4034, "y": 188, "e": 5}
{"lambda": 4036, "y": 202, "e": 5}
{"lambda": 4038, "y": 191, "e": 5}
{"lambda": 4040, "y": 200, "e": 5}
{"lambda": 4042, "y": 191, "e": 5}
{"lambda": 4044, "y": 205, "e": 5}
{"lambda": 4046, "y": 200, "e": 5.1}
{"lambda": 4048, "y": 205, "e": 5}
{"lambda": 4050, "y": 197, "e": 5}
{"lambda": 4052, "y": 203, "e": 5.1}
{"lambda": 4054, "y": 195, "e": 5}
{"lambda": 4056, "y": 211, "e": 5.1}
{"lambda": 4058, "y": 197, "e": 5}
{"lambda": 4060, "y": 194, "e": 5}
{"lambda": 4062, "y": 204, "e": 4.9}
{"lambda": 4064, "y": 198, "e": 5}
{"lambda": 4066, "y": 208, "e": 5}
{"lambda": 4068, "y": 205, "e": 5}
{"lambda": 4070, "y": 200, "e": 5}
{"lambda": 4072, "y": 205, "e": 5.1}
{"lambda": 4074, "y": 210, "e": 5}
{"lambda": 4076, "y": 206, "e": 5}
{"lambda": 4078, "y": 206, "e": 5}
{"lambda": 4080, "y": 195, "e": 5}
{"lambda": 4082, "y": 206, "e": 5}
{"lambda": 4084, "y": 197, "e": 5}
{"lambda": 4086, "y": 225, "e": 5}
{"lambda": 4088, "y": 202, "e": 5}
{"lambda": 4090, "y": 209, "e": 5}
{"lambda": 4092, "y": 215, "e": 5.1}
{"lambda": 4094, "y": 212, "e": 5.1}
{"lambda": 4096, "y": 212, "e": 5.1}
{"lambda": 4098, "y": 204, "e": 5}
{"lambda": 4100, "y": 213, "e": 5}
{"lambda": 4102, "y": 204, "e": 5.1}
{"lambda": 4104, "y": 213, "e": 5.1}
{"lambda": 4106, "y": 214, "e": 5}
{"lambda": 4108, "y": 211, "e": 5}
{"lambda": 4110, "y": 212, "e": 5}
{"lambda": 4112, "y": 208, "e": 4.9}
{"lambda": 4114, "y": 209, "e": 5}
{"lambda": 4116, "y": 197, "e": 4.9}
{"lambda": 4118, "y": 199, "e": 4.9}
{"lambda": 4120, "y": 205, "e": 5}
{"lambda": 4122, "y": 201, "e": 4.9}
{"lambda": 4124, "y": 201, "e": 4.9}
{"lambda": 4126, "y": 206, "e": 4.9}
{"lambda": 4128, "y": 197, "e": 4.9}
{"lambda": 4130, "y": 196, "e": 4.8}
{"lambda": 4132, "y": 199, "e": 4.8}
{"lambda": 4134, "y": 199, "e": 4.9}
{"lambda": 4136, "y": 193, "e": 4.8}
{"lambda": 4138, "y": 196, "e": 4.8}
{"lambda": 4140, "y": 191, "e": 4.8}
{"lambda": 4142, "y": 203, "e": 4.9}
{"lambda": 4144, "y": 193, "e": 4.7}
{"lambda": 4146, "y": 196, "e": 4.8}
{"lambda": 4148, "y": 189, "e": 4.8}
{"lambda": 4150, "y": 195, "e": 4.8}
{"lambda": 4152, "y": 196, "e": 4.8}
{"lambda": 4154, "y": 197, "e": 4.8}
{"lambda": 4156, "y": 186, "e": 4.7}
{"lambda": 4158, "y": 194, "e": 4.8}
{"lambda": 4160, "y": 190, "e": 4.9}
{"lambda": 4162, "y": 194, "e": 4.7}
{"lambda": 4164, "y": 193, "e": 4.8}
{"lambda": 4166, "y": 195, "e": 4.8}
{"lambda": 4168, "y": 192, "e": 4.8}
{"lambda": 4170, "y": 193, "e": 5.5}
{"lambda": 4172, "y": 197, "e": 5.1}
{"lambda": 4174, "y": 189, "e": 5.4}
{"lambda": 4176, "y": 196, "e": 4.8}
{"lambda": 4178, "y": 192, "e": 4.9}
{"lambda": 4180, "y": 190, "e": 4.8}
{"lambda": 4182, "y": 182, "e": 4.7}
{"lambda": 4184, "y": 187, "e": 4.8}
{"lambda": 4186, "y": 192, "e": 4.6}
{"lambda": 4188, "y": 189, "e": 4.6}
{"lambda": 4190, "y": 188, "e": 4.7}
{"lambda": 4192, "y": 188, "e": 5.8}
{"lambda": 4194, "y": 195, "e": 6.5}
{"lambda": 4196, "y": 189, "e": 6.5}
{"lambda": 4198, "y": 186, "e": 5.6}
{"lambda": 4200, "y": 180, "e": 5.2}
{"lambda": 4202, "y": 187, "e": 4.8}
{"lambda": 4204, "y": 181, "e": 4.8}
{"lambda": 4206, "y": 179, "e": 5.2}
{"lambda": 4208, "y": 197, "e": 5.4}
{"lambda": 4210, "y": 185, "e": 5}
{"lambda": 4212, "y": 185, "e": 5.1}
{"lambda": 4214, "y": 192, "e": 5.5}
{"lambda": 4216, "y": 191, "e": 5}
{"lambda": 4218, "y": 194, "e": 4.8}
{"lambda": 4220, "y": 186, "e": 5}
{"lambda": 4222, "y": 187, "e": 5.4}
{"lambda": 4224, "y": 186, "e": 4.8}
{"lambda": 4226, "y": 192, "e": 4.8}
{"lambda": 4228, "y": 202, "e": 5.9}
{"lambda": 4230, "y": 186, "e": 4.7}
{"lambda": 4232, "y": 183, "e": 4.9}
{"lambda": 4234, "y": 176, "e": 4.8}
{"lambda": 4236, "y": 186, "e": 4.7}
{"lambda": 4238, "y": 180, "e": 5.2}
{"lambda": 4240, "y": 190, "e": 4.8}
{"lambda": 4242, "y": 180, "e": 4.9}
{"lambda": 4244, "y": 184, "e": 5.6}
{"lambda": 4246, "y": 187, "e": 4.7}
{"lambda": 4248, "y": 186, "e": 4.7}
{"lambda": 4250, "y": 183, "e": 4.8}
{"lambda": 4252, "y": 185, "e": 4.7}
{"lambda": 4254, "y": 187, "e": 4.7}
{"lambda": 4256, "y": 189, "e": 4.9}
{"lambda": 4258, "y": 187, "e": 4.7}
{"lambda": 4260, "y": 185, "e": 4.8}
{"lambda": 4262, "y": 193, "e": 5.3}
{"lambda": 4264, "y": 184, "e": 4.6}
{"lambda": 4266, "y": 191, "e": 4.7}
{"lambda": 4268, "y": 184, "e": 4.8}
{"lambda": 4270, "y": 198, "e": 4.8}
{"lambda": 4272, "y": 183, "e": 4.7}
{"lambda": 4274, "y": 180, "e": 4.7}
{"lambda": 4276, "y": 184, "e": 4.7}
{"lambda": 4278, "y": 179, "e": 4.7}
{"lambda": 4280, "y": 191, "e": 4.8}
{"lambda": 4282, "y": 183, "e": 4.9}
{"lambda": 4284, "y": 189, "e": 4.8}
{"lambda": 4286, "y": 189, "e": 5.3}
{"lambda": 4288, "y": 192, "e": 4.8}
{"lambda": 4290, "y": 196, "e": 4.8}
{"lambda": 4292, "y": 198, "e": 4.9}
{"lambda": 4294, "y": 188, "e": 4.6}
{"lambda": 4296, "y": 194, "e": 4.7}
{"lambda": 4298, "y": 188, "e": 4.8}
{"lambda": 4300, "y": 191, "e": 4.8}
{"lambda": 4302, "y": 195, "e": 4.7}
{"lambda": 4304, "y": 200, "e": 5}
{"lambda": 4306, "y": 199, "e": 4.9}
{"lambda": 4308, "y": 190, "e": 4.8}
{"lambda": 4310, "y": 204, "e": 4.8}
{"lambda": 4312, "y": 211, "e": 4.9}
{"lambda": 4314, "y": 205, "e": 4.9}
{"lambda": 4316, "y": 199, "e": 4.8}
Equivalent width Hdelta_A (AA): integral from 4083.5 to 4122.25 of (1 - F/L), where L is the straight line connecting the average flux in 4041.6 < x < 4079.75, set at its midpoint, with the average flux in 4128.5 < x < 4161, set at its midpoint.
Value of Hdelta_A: -2.0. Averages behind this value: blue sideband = 202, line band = 208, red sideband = 195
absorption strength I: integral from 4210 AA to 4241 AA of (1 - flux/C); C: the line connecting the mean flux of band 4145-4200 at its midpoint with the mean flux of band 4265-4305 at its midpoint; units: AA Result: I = 0.5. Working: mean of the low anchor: 191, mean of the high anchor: 190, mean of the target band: 188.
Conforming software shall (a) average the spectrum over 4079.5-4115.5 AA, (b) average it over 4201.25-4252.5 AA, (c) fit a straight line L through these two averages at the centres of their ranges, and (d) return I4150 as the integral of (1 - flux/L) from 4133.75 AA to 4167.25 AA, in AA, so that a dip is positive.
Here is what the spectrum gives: 0.97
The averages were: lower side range 209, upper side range 187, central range 194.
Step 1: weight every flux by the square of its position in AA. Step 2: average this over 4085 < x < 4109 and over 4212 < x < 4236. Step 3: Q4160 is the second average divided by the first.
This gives 0.9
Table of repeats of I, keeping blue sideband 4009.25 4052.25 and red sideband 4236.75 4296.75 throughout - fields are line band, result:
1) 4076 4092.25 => -0.7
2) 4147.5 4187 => 0.2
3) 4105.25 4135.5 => -1.2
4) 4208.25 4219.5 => 0.0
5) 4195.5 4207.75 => 0.4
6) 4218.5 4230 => 0.0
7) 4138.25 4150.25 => 0.0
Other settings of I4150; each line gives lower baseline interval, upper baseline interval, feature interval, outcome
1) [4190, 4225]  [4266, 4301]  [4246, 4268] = 0.2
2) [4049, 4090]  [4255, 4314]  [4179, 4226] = 1.9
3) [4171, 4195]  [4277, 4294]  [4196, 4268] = 1.3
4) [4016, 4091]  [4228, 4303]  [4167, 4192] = 0.4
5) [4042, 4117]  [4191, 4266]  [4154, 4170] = 0.2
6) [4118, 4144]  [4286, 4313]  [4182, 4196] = 0.6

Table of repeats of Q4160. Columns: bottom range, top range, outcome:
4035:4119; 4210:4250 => 0.98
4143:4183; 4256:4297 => 1.03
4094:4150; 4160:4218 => 0.97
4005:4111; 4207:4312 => 1.02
